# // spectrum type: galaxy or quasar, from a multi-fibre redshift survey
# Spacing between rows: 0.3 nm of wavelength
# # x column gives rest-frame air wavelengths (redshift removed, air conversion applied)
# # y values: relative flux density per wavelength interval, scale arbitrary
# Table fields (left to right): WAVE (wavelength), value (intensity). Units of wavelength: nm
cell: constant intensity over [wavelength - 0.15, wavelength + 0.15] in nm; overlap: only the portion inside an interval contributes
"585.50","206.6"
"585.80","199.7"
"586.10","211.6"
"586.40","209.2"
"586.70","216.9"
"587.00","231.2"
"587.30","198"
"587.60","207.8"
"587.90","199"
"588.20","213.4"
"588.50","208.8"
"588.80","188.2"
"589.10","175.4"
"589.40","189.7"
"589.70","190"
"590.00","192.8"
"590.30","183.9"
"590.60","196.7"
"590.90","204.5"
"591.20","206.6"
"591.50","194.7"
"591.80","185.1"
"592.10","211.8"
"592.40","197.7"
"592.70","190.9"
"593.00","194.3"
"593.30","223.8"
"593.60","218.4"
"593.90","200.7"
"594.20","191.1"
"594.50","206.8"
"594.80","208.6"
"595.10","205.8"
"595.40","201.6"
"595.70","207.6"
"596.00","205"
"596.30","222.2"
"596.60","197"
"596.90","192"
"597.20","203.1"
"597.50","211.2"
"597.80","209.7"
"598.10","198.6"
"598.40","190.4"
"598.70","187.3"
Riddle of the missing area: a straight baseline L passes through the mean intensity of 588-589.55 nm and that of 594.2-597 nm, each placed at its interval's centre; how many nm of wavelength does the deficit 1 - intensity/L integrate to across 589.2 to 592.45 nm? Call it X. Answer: 0.044 nm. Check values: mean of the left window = 195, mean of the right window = 205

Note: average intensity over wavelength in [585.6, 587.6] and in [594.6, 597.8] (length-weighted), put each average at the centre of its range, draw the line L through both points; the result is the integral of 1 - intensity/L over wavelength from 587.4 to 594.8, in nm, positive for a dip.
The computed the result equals 0.33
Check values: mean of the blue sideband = 211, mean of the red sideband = 206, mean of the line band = 199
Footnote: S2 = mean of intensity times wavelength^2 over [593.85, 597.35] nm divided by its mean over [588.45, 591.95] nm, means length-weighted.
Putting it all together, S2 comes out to 1.1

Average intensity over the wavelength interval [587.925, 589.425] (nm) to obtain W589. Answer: 196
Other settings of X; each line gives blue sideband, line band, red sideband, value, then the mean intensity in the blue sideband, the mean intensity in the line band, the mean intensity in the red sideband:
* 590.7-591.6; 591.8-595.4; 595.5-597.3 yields -0.008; 202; 204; 204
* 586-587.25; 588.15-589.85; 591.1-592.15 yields 0.118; 216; 193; 198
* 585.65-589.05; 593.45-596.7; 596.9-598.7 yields -0.064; 207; 206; 200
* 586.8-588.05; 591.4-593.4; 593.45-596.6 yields 0.078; 209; 199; 206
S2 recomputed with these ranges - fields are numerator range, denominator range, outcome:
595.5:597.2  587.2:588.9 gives 1.04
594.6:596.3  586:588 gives 1.01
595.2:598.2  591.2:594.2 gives 1.03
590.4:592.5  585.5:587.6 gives 0.96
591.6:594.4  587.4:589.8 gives 1.04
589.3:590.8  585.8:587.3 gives 0.91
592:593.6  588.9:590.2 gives 1.11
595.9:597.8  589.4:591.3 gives 1.08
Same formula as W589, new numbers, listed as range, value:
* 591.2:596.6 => 204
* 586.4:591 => 200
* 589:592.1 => 193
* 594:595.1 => 203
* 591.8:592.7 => 199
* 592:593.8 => 206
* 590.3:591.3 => 200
